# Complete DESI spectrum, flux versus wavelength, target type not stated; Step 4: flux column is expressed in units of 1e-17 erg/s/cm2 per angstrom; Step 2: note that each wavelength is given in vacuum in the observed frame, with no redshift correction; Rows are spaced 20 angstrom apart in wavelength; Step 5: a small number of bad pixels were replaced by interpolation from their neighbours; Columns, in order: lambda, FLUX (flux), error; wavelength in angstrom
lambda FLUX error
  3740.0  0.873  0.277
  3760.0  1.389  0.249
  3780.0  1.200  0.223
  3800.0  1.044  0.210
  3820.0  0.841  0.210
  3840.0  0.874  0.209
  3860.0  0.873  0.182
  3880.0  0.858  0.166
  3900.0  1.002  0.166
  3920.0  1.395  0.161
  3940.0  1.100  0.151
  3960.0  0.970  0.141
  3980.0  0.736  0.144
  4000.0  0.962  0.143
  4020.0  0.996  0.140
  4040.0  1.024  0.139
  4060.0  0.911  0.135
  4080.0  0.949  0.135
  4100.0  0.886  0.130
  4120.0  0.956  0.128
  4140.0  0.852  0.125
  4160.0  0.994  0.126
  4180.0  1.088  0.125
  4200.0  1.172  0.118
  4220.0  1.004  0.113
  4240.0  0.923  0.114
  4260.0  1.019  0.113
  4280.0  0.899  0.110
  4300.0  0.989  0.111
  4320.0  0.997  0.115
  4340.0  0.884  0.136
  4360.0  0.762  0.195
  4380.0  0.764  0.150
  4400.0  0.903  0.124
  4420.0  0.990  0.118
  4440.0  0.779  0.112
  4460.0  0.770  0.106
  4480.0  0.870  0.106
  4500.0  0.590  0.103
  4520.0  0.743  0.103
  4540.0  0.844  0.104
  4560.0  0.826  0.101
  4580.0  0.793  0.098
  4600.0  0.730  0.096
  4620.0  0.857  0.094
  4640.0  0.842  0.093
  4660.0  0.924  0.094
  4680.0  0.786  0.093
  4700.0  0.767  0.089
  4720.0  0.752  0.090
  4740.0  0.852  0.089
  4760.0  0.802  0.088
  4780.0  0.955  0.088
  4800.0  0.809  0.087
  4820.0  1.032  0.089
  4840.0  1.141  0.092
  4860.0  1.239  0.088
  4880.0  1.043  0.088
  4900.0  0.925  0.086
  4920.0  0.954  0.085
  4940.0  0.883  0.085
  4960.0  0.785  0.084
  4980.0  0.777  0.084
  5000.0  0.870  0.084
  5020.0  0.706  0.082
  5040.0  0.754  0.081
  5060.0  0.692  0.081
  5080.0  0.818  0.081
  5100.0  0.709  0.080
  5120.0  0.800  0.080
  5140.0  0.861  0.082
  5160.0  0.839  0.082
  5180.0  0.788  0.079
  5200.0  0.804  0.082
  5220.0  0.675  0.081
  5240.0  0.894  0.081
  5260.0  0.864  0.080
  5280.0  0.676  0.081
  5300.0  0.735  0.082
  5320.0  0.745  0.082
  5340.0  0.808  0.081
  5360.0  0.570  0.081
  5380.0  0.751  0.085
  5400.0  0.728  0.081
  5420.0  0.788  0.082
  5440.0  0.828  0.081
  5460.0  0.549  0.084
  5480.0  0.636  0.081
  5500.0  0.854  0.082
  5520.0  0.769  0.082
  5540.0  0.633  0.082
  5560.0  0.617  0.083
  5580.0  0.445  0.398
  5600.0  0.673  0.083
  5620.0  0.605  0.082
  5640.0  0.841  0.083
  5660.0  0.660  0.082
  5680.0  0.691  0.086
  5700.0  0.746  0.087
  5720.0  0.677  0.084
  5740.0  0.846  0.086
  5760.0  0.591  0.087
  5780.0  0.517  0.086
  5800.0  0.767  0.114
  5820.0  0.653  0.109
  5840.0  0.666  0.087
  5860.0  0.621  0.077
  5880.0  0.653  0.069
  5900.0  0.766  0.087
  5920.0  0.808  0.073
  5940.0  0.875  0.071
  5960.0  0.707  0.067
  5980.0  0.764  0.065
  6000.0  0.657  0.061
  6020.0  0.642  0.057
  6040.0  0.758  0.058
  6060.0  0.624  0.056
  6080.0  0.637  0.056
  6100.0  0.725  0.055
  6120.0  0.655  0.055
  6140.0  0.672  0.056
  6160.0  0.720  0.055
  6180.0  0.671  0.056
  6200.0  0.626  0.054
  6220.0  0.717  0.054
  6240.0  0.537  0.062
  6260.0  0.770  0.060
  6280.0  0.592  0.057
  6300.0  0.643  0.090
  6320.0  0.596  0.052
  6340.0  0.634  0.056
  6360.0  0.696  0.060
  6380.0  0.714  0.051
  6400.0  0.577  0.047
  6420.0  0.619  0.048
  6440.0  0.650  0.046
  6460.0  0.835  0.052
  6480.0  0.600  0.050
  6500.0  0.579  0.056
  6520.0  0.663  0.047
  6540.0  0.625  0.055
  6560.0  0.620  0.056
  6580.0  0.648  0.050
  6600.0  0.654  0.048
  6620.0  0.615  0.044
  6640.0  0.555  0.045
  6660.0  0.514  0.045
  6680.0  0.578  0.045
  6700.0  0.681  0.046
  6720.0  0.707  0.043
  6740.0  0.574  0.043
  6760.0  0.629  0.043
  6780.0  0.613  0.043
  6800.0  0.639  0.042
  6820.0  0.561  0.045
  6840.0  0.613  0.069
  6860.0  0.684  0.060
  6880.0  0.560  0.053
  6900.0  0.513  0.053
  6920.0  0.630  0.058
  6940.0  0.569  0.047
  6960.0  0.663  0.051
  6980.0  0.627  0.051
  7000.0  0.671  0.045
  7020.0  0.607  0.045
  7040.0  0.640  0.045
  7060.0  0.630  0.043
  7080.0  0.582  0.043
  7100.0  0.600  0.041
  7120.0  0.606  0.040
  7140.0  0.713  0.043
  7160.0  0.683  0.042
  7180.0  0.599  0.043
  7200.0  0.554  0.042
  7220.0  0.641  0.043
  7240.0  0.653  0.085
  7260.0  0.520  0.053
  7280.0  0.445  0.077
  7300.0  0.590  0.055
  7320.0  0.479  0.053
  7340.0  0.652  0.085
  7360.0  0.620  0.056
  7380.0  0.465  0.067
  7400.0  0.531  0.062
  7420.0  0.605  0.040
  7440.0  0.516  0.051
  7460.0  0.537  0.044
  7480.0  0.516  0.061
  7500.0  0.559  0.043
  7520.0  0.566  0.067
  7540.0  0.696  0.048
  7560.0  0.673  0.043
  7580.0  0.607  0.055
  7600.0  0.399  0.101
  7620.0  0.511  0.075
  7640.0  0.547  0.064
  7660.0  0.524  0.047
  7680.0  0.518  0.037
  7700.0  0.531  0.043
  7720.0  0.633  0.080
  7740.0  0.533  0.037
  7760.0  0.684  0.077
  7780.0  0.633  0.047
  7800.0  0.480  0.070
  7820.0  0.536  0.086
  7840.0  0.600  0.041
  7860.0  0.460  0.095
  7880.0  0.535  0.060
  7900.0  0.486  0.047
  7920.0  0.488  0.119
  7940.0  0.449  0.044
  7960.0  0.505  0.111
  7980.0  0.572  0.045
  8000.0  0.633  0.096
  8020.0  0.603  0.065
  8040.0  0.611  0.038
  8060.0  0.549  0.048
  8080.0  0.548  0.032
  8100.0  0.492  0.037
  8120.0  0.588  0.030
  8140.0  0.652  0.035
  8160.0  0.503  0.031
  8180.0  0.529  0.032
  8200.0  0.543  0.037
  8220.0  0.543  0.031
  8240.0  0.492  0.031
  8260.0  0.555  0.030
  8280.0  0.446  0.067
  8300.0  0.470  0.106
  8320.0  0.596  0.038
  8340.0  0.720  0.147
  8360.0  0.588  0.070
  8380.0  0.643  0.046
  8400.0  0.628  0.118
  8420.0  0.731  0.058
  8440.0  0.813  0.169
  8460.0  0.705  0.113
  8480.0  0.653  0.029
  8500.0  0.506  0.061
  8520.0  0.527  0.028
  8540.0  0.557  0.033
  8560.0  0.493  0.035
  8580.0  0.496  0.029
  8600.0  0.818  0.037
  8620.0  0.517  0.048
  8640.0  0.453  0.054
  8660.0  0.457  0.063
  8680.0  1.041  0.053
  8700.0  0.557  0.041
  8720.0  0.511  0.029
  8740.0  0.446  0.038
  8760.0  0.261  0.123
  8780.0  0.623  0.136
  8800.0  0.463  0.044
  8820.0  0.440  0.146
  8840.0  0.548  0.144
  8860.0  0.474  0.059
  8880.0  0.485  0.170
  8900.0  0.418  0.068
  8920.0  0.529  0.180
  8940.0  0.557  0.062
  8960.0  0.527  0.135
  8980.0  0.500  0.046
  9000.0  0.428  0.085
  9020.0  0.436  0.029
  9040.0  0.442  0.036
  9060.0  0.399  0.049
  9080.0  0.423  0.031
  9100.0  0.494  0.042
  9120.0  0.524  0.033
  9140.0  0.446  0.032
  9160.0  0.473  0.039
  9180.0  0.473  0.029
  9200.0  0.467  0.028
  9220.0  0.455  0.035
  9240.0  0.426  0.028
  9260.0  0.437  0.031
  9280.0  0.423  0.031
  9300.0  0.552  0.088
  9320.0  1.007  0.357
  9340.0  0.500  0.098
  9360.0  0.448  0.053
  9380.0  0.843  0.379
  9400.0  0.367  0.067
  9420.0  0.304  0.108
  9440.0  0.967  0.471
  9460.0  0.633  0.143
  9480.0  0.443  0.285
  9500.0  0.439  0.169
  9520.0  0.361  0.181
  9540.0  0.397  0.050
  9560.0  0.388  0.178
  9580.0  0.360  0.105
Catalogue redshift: 0.73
